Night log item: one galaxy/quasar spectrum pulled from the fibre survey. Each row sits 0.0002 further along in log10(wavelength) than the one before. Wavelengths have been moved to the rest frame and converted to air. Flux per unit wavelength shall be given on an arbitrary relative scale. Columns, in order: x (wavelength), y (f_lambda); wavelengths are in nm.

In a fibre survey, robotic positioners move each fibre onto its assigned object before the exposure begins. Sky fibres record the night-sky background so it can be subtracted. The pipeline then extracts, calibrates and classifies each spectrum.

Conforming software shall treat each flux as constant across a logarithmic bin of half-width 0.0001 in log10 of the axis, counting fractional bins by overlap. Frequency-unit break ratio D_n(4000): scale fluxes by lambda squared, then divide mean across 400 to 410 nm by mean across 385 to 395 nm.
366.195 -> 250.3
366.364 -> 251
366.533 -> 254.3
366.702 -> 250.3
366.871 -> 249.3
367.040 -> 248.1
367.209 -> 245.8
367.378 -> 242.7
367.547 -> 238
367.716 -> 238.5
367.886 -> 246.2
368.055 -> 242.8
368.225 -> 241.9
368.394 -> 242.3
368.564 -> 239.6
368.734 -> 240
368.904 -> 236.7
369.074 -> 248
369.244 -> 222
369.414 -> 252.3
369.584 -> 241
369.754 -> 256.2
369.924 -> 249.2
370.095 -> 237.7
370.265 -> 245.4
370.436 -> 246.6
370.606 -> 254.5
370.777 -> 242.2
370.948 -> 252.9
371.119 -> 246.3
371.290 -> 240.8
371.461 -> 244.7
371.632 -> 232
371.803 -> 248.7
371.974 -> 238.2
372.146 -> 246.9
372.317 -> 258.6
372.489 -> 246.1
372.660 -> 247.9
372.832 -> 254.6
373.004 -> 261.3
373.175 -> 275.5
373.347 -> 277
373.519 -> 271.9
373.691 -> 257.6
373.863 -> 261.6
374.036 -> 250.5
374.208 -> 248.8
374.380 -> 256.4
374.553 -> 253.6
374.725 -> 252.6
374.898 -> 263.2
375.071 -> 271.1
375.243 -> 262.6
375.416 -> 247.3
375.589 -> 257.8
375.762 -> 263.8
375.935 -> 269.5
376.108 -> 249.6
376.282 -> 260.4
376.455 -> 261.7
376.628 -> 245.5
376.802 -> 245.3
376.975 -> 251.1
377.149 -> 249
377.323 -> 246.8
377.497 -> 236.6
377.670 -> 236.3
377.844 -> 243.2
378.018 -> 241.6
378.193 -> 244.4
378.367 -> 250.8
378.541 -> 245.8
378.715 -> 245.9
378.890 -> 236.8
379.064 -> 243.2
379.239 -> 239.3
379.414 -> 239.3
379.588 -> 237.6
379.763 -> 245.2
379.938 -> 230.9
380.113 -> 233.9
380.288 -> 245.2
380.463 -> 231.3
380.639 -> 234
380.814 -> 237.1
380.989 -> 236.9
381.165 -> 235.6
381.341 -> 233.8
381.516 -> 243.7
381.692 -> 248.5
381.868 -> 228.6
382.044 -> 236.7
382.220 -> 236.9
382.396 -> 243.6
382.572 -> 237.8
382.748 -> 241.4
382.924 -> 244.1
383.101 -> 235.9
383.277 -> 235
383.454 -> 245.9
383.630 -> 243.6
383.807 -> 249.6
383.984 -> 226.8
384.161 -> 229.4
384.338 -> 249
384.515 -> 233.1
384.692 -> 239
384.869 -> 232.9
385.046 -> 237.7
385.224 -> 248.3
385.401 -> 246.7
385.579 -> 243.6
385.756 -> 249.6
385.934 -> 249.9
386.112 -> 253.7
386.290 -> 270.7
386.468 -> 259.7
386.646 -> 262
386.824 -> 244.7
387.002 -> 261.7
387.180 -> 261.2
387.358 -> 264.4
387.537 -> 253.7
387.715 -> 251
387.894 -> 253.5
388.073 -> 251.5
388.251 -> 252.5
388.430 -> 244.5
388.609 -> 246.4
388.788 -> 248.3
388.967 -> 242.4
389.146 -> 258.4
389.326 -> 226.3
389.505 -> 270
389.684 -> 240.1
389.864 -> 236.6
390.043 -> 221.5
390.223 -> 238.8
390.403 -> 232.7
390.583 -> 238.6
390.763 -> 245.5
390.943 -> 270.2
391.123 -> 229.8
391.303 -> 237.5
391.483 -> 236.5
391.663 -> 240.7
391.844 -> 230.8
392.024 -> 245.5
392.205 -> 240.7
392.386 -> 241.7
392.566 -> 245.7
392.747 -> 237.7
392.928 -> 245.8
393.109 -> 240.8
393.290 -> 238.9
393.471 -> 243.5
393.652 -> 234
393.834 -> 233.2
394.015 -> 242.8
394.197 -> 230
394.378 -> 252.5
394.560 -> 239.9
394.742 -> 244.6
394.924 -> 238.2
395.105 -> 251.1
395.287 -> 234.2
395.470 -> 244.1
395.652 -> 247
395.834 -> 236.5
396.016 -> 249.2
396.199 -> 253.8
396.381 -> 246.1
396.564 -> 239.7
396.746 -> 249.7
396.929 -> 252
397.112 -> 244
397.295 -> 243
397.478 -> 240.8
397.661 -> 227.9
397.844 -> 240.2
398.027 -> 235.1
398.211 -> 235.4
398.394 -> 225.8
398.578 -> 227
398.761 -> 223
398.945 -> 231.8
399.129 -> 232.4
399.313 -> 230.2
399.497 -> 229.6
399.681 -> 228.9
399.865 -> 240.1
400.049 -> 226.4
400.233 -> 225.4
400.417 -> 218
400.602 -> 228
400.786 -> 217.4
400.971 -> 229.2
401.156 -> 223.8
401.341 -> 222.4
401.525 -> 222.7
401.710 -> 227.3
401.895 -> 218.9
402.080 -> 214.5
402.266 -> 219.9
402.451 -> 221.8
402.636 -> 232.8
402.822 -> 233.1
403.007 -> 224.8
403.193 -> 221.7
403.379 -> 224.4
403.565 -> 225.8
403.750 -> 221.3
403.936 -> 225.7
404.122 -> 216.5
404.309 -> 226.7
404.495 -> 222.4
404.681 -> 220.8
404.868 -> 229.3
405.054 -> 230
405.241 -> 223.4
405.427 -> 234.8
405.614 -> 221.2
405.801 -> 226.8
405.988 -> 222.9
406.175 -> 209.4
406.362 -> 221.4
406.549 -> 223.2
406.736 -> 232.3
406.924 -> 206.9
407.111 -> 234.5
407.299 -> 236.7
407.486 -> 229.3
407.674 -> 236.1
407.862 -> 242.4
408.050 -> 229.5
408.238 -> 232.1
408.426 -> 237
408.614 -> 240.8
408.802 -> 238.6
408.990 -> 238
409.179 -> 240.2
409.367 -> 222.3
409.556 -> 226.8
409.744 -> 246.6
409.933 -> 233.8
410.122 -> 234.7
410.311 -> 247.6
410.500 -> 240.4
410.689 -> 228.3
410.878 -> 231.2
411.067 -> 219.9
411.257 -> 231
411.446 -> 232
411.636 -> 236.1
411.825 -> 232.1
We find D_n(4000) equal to 1.00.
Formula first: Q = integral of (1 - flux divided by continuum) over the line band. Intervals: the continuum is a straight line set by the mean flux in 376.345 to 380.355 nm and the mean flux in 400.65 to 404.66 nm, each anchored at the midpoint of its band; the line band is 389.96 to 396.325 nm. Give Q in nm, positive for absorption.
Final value -0.27 nm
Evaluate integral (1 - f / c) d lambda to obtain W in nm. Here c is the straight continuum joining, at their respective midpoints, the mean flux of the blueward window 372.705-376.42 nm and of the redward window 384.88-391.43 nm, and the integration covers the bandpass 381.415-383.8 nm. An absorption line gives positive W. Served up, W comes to 0.119 nm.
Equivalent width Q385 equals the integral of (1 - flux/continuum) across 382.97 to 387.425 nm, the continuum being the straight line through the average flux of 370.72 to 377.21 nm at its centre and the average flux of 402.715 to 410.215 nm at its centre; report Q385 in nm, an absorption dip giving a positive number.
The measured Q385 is -0.026 nm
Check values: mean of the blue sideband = 254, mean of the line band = 247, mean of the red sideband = 229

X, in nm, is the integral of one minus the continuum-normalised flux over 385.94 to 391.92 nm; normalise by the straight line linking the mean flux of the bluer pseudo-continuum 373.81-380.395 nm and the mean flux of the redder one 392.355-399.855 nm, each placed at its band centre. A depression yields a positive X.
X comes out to -0.12 nm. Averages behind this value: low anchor 249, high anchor 239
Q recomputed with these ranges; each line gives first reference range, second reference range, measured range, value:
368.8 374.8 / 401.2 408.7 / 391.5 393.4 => -0.04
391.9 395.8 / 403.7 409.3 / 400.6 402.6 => 0.09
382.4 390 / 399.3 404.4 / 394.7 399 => -0.15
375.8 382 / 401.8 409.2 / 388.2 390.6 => -0.06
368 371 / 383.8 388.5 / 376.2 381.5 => 0.10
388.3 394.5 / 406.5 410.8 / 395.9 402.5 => 0.18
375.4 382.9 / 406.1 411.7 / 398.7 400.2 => 0.03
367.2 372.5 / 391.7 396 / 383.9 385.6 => 0.03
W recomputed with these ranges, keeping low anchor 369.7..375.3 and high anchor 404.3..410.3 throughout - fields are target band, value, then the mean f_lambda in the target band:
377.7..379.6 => 0.05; 243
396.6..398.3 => -0.03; 241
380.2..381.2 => 0.04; 237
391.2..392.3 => 0.01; 238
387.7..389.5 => -0.04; 248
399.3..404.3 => 0.19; 225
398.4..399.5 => 0.03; 229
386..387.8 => -0.11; 258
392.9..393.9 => 0.00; 239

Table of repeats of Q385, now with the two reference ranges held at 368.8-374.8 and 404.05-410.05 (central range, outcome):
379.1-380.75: 0.05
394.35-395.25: -0.03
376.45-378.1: 0.01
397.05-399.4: 0.01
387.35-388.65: -0.06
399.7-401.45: 0.06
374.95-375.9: -0.05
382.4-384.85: 0.04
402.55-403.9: 0.03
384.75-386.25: -0.02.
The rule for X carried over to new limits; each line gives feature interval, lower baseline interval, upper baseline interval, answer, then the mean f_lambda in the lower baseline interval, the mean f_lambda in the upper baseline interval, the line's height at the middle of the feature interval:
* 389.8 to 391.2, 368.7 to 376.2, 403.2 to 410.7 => 0.00 nm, 252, 229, 240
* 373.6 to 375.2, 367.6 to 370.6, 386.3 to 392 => -0.09 nm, 243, 247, 244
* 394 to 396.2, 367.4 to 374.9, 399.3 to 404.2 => -0.12 nm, 249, 225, 230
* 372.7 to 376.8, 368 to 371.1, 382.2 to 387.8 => -0.24 nm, 244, 247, 245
